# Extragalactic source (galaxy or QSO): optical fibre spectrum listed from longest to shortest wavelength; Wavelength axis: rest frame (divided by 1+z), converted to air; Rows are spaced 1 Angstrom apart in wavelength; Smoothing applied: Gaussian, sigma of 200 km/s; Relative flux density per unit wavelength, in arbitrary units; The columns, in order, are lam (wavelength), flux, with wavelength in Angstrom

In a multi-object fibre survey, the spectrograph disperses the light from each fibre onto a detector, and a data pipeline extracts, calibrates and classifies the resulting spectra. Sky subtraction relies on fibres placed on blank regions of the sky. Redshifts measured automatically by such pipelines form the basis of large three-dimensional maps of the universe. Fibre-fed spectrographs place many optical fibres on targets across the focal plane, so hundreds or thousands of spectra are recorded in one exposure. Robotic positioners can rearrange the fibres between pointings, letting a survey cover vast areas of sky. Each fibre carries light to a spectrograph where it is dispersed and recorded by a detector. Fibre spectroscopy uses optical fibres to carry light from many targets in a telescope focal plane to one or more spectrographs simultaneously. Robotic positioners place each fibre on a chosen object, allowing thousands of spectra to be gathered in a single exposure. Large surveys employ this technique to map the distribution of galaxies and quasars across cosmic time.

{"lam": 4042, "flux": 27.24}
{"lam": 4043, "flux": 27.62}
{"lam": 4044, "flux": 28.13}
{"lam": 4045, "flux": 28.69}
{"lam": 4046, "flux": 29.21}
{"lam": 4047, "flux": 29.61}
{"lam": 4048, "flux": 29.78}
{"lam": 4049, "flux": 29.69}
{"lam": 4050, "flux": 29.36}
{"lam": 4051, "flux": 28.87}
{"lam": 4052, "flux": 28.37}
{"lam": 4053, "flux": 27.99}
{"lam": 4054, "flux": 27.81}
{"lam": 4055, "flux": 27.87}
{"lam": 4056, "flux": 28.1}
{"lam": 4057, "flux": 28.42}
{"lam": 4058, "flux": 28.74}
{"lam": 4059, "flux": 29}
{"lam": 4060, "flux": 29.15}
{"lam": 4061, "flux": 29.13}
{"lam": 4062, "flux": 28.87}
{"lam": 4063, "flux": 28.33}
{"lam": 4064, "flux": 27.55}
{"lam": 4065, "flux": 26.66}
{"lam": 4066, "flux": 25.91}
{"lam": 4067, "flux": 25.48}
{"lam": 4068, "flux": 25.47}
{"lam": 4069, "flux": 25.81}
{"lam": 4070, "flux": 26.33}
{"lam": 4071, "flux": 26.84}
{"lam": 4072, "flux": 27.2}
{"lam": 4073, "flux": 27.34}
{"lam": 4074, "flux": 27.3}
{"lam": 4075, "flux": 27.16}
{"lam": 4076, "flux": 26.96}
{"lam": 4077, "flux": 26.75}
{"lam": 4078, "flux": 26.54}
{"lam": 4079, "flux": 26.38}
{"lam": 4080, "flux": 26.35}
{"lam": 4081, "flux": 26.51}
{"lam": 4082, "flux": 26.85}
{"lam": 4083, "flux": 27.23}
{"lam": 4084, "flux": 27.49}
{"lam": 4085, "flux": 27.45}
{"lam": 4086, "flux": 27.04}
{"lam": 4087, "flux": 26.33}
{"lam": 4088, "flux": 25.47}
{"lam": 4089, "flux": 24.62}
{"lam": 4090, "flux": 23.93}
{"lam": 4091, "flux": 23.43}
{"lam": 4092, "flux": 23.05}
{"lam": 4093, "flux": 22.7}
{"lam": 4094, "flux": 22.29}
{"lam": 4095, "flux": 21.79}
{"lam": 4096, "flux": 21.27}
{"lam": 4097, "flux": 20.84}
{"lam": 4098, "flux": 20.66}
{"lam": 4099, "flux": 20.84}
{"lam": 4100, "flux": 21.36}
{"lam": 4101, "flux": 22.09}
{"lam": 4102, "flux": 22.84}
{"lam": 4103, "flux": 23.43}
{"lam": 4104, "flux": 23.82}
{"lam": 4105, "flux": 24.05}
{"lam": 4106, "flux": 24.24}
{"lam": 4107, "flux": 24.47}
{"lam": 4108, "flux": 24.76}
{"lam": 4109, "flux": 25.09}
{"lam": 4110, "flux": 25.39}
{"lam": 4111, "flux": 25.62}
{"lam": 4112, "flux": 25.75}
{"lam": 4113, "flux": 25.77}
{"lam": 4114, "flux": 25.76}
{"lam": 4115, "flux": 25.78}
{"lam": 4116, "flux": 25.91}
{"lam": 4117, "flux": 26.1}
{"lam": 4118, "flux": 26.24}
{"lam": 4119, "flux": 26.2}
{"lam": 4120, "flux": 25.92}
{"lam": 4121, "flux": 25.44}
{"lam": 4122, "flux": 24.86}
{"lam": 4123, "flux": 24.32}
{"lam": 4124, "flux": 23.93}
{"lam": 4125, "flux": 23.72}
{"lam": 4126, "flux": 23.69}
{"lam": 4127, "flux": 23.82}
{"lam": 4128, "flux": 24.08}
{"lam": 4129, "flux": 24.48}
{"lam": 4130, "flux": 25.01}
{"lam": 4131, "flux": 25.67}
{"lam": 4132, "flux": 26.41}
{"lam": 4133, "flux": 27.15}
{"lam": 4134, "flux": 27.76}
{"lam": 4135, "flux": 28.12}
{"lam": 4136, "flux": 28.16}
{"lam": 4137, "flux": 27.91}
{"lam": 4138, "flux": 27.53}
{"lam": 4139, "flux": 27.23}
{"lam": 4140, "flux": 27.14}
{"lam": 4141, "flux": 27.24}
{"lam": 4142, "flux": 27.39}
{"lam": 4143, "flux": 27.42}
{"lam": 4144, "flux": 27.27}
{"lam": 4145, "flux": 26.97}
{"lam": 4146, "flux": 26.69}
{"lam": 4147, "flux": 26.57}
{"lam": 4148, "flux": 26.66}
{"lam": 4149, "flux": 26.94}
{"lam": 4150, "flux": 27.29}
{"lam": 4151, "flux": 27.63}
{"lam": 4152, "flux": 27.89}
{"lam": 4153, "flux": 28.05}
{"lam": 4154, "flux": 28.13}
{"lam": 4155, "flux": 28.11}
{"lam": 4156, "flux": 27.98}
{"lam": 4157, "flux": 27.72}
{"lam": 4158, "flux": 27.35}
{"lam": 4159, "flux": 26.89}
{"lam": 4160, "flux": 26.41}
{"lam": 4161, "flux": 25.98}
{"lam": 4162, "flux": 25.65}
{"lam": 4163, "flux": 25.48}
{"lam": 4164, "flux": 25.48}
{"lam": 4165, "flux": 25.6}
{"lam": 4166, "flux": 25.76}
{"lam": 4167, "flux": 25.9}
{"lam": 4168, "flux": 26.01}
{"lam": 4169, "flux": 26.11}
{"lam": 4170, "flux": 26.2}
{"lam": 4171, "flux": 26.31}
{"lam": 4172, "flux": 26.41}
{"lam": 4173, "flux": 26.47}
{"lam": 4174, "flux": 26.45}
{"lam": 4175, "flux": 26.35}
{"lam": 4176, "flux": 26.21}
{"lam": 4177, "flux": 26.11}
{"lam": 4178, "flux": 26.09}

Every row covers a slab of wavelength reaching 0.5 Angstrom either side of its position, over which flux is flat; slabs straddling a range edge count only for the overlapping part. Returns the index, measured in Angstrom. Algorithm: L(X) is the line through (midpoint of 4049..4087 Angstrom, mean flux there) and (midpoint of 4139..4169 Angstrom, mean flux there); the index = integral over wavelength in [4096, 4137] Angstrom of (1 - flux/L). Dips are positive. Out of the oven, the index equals 3.6 Angstrom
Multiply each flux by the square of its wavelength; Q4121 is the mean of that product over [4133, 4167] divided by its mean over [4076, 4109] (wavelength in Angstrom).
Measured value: 1.14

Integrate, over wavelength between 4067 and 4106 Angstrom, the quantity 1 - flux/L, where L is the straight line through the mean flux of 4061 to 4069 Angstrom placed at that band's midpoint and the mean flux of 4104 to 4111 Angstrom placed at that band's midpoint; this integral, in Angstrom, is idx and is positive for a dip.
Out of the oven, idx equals 1.5 Angstrom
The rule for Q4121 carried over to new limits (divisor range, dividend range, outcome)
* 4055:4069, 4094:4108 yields 0.83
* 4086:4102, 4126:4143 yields 1.18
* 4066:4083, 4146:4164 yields 1.06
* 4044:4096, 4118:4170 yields 1.02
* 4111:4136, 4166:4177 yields 1.05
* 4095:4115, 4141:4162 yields 1.18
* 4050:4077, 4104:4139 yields 0.95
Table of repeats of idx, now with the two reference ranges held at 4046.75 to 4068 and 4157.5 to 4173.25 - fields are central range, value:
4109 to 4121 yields 0.57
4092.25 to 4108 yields 2.80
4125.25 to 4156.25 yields -0.26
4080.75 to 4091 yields 0.57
